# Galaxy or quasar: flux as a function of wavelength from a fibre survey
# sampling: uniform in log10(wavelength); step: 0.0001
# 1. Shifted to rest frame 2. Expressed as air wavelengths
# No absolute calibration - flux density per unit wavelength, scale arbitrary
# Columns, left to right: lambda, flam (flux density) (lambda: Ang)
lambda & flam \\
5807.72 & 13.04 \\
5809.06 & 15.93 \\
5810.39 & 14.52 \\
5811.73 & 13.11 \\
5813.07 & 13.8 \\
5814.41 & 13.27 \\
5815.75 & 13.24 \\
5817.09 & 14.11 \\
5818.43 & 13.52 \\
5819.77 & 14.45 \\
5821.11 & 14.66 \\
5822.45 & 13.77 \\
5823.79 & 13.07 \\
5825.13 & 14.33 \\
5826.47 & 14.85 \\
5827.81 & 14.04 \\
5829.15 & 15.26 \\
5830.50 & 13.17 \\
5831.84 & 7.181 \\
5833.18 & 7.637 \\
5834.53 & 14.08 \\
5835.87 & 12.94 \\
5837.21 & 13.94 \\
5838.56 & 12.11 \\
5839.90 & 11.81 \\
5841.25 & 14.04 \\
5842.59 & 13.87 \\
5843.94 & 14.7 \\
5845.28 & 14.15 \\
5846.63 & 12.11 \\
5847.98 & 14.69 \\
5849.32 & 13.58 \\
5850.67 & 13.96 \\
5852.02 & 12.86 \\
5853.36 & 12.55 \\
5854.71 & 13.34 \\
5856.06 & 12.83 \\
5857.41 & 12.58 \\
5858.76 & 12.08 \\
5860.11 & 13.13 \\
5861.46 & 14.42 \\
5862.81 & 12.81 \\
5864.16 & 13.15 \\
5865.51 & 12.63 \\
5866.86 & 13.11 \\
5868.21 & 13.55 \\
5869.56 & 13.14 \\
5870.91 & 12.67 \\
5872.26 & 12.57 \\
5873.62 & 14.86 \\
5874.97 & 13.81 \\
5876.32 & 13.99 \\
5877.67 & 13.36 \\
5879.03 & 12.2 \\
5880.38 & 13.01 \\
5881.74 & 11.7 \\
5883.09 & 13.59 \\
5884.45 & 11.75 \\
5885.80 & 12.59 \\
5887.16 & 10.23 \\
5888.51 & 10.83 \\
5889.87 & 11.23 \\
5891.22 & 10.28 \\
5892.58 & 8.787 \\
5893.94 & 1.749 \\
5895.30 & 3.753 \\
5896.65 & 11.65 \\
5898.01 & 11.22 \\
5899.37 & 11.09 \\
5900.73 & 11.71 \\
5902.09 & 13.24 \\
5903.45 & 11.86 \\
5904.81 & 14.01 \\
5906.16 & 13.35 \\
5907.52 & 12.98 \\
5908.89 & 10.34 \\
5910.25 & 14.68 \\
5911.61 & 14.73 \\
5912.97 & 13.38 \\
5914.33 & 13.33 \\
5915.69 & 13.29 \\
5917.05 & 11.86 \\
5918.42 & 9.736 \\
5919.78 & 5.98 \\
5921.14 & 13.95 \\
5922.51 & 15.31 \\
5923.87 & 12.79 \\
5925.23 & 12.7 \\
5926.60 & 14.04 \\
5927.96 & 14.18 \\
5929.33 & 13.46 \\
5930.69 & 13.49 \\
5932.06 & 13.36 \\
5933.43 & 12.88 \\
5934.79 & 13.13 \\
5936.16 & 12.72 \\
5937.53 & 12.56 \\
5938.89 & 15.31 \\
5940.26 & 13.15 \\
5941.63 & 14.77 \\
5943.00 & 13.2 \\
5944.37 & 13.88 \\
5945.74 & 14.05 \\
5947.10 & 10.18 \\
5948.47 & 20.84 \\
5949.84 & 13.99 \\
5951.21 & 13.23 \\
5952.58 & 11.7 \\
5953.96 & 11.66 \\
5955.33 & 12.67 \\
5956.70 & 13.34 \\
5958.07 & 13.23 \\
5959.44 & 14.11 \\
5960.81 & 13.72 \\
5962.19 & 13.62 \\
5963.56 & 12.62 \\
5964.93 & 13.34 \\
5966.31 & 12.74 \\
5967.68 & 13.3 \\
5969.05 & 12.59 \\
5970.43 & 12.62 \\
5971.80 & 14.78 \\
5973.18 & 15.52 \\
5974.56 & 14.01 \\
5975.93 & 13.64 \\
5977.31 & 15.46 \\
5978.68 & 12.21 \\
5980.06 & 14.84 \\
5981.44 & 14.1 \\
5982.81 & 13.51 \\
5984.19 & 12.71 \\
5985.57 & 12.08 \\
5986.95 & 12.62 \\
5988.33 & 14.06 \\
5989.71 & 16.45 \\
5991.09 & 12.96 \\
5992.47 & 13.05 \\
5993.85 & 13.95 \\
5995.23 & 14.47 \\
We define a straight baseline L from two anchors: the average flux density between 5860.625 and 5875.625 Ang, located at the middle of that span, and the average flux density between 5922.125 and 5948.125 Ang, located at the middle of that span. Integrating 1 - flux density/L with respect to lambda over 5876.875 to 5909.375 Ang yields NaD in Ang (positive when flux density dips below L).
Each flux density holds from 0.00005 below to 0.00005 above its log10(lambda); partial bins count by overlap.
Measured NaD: 5.5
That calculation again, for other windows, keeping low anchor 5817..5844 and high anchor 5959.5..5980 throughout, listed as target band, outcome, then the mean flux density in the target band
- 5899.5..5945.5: 1.6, 13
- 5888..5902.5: 4.2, 9.51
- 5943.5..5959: 0.1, 13.5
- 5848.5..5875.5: 0.2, 13.2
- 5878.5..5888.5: 1.0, 12.1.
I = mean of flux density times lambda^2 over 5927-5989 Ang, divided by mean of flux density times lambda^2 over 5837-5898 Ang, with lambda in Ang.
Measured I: 1.13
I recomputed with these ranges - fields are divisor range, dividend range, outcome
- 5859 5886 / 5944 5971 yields 1.05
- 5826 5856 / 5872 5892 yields 0.96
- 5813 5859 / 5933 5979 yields 1.07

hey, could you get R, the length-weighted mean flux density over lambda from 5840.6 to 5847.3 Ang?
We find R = 13.8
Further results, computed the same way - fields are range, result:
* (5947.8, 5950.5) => 17.4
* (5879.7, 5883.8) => 12.8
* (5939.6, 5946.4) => 13.8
